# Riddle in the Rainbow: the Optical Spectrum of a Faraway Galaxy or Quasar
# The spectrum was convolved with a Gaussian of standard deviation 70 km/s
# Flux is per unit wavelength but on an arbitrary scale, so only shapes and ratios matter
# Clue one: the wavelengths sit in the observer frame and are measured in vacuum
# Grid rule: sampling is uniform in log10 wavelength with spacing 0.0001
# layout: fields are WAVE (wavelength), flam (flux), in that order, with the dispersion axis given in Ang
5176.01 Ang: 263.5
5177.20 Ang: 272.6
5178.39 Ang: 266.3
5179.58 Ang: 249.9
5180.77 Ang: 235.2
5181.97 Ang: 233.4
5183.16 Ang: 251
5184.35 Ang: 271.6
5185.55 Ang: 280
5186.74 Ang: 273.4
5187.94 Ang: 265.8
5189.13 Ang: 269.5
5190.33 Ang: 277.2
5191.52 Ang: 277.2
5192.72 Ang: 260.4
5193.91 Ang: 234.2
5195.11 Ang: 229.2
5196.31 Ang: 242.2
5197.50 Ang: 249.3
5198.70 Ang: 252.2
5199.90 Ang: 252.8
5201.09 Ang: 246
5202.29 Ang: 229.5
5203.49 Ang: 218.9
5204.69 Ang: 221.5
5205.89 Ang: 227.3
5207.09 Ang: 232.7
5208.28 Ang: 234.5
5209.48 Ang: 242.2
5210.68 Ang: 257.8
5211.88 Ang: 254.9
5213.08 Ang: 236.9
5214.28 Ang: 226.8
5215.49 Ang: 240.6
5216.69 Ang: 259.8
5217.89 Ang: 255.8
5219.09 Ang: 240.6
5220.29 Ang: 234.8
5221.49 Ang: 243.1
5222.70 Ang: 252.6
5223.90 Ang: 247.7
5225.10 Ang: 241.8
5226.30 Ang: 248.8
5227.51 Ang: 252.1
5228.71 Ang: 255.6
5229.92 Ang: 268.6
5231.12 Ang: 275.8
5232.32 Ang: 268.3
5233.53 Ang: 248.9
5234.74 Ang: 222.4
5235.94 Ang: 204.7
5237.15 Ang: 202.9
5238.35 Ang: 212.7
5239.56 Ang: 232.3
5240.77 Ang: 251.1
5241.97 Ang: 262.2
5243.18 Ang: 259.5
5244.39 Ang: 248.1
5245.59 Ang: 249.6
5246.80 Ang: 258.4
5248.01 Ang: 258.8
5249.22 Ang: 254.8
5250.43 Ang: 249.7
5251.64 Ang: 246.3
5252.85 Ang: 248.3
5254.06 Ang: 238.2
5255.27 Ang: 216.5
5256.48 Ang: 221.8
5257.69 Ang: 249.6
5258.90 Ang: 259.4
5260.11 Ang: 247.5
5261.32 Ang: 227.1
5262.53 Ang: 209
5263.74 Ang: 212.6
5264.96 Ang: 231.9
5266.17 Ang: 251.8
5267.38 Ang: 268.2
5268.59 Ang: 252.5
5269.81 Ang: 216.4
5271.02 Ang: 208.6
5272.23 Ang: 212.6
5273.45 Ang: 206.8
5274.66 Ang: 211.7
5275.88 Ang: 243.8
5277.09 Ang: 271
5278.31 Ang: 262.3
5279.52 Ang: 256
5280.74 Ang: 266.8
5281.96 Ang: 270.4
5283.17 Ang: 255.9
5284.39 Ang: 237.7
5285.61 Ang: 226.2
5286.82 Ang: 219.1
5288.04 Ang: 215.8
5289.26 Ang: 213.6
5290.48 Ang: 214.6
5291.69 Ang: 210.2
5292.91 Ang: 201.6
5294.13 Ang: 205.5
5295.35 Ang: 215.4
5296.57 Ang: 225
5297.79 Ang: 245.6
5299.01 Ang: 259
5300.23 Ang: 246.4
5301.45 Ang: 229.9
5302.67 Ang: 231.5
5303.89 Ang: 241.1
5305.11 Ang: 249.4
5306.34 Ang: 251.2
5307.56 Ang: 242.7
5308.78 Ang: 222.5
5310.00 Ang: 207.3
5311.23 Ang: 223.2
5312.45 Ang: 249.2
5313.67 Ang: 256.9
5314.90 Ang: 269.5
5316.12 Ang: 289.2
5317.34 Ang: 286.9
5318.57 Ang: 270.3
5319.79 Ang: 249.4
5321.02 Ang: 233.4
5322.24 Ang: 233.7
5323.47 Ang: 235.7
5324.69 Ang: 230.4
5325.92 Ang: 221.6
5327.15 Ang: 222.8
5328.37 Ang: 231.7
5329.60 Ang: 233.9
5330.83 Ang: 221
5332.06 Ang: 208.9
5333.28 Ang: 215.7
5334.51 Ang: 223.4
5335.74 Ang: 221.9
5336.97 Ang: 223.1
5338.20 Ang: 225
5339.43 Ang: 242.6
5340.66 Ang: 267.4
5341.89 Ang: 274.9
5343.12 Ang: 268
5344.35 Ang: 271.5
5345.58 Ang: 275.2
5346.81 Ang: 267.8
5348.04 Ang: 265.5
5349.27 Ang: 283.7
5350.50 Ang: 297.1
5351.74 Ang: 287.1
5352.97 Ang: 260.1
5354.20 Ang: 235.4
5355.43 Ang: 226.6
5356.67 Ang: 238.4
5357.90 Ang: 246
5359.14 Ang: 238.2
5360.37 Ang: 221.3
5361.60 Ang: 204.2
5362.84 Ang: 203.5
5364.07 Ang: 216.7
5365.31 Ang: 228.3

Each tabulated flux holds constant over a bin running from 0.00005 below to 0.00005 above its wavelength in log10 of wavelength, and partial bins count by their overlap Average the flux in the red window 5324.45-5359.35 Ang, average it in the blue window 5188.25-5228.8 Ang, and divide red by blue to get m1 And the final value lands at 1.0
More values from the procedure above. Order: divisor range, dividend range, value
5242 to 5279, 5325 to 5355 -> 1.03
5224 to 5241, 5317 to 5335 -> 0.97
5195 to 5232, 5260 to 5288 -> 0.97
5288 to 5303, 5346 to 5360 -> 1.15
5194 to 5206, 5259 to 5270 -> 1.00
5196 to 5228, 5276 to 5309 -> 0.98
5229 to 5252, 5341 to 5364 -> 1.03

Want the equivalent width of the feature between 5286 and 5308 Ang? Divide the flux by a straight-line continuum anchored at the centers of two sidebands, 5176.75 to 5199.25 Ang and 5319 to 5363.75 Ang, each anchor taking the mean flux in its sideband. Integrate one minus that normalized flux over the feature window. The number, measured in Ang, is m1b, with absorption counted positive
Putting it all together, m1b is 1.6 Ang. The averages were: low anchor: 257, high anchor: 242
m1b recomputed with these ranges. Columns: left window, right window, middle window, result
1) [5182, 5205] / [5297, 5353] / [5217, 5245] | 0.7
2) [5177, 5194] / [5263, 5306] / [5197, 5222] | 1.4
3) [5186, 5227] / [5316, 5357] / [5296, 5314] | 0.7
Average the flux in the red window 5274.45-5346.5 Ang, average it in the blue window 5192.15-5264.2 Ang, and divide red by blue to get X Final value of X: 0.99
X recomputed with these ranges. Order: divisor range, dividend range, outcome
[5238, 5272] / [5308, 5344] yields 1.00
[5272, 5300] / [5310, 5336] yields 1.03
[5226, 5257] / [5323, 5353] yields 1.01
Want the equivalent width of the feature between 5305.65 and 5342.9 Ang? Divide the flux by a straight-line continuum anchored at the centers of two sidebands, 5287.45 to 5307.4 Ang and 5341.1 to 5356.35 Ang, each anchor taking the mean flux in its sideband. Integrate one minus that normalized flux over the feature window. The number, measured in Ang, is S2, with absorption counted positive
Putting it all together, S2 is 1.3 Ang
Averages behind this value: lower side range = 229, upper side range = 267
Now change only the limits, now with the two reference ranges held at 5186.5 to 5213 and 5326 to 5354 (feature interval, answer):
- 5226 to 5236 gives -0.2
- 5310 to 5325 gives -0.1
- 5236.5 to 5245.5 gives 0.3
